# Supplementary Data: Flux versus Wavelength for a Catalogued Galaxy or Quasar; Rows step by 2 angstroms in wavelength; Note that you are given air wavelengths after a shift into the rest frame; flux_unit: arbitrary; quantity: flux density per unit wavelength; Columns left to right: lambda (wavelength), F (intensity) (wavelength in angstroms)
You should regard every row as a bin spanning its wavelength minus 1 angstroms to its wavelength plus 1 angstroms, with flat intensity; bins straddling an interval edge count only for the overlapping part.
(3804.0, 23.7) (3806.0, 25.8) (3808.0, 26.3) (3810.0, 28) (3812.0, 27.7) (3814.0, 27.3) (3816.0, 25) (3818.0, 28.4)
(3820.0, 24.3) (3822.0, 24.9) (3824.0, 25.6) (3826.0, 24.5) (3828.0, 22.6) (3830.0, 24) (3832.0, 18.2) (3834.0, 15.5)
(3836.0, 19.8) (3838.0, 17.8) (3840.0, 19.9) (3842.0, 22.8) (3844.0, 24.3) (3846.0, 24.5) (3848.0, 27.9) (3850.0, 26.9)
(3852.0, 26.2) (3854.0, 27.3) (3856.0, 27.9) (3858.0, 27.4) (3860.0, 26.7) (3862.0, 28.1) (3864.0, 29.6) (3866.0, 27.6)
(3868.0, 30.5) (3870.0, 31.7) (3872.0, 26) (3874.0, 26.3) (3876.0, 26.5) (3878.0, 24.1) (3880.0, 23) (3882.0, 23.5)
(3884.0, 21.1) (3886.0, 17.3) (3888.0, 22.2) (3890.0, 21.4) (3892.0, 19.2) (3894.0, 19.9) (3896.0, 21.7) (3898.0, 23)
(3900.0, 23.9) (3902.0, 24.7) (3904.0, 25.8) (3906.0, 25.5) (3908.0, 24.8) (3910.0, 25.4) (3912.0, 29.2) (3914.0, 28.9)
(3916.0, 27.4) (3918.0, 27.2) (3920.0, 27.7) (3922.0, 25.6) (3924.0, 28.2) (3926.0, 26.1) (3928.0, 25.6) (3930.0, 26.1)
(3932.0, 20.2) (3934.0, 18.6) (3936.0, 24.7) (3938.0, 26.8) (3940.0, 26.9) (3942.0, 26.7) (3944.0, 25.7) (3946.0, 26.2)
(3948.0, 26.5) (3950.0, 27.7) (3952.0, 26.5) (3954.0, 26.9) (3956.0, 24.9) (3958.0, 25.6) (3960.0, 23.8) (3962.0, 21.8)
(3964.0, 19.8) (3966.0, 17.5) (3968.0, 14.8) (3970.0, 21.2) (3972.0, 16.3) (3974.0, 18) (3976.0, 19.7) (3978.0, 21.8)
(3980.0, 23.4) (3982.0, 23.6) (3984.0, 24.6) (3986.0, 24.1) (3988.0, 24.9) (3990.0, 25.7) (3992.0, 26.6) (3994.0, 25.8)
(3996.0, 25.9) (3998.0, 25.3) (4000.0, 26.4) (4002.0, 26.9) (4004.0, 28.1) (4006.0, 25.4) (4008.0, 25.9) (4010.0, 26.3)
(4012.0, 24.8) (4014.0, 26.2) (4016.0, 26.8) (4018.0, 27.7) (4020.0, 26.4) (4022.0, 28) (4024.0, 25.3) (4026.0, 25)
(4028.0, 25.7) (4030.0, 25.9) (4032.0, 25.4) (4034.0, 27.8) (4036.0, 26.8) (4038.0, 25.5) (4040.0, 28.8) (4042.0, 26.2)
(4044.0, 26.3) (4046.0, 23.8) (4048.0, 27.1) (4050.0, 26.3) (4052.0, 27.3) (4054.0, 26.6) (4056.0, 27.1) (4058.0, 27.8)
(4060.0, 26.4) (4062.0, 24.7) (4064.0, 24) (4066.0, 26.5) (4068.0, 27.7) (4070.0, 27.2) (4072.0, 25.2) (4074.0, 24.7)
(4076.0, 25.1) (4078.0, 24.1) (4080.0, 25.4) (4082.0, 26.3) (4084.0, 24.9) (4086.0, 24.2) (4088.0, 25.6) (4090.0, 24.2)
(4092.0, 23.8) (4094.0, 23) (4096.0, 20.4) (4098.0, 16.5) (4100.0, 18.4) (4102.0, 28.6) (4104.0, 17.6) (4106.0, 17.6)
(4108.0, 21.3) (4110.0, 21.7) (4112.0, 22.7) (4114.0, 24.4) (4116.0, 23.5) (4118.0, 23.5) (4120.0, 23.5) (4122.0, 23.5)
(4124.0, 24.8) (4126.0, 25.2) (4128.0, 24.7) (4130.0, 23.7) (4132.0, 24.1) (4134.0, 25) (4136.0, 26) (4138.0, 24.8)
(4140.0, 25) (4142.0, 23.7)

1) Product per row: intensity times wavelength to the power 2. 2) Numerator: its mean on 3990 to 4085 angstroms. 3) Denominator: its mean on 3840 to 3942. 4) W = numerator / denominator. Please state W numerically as 1.12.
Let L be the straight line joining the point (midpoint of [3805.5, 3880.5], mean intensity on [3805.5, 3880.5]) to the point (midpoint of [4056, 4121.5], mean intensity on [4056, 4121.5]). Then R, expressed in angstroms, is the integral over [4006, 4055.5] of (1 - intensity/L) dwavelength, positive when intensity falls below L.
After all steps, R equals -4.41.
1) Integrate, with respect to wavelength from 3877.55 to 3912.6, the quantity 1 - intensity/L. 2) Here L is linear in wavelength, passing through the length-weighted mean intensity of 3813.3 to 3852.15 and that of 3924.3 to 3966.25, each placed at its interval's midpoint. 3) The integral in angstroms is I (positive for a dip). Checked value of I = 1.6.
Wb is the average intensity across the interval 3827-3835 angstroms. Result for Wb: 20.1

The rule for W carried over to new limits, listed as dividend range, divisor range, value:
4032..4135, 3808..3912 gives 1.12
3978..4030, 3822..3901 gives 1.15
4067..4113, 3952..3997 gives 1.09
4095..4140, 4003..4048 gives 0.91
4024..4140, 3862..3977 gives 1.10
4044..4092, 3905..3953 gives 1.06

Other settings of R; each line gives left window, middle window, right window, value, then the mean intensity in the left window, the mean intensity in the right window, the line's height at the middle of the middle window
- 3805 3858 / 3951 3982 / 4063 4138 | 3.3 angstroms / 24.4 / 23.8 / 24.1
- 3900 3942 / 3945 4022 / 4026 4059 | 5.5 angstroms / 25.7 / 26.5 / 26.1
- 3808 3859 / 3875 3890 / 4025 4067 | 1.4 angstroms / 24.4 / 26.2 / 24.8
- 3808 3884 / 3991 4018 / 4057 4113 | -2.2 angstroms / 25.2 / 23.8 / 24.2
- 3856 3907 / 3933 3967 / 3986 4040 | 1.3 angstroms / 24.7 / 26.2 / 25.5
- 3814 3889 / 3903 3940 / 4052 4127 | -2.0 angstroms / 24.6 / 24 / 24.5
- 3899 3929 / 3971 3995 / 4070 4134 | 2.3 angstroms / 26.4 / 23.4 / 25.3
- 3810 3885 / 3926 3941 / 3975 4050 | 0.7 angstroms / 25.1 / 25.7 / 25.4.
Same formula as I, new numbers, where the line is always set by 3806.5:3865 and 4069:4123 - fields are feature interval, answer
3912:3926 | -1.9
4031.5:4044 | -1.7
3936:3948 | -1.1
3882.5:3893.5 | 1.9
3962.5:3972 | 2.3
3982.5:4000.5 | -1.2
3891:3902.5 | 1.2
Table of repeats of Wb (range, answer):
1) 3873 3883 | 24.7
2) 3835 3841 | 19.2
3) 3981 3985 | 24.1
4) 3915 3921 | 27.4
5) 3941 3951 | 26.6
